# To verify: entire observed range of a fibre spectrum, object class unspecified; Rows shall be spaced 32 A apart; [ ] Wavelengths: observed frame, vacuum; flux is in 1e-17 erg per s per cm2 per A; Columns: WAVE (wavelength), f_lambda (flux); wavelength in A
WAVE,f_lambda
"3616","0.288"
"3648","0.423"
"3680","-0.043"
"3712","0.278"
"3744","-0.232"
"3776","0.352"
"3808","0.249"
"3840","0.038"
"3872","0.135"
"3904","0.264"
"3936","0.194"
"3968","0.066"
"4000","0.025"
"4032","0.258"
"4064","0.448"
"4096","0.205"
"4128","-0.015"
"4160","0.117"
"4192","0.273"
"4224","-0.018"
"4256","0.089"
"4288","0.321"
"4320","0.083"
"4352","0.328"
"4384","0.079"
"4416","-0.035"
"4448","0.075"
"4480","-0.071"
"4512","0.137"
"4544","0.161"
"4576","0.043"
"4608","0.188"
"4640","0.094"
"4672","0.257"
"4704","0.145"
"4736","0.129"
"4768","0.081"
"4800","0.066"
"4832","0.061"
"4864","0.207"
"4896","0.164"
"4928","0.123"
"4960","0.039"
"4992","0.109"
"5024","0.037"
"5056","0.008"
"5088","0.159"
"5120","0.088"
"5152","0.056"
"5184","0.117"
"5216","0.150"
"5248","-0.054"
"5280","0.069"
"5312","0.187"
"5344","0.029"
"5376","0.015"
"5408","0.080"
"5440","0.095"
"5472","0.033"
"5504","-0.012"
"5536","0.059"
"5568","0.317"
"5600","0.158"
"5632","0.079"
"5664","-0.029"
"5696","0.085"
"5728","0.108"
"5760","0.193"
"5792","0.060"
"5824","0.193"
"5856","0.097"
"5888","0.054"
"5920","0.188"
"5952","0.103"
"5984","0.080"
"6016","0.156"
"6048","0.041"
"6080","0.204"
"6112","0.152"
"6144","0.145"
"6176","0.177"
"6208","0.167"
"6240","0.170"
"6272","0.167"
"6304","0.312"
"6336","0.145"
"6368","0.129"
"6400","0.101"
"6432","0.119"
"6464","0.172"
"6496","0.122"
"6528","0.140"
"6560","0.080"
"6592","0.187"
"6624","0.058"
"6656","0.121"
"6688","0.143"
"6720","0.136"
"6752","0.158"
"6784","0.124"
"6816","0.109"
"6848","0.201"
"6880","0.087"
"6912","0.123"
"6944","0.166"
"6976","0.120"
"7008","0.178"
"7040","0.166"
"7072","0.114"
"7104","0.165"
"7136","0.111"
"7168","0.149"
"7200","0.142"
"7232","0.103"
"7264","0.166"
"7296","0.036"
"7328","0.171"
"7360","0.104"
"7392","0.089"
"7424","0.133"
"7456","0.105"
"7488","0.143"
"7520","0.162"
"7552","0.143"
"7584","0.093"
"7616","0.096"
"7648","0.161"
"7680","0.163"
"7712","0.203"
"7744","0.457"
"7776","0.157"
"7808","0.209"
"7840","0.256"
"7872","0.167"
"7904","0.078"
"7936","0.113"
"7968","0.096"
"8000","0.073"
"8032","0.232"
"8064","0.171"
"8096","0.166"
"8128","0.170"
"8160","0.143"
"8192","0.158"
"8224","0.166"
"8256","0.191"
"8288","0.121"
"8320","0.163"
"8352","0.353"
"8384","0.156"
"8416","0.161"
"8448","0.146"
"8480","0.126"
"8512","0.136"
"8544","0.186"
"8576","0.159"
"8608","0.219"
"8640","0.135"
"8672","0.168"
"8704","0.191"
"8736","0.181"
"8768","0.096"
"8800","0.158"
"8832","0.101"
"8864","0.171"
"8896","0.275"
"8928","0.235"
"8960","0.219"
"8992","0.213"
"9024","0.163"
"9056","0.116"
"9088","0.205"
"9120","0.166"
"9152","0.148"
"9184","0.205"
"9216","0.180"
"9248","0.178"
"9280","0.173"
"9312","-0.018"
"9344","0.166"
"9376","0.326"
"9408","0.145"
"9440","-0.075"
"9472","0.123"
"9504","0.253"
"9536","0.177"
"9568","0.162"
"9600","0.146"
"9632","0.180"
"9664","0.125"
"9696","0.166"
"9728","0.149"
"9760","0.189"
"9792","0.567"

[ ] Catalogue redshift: 1.073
